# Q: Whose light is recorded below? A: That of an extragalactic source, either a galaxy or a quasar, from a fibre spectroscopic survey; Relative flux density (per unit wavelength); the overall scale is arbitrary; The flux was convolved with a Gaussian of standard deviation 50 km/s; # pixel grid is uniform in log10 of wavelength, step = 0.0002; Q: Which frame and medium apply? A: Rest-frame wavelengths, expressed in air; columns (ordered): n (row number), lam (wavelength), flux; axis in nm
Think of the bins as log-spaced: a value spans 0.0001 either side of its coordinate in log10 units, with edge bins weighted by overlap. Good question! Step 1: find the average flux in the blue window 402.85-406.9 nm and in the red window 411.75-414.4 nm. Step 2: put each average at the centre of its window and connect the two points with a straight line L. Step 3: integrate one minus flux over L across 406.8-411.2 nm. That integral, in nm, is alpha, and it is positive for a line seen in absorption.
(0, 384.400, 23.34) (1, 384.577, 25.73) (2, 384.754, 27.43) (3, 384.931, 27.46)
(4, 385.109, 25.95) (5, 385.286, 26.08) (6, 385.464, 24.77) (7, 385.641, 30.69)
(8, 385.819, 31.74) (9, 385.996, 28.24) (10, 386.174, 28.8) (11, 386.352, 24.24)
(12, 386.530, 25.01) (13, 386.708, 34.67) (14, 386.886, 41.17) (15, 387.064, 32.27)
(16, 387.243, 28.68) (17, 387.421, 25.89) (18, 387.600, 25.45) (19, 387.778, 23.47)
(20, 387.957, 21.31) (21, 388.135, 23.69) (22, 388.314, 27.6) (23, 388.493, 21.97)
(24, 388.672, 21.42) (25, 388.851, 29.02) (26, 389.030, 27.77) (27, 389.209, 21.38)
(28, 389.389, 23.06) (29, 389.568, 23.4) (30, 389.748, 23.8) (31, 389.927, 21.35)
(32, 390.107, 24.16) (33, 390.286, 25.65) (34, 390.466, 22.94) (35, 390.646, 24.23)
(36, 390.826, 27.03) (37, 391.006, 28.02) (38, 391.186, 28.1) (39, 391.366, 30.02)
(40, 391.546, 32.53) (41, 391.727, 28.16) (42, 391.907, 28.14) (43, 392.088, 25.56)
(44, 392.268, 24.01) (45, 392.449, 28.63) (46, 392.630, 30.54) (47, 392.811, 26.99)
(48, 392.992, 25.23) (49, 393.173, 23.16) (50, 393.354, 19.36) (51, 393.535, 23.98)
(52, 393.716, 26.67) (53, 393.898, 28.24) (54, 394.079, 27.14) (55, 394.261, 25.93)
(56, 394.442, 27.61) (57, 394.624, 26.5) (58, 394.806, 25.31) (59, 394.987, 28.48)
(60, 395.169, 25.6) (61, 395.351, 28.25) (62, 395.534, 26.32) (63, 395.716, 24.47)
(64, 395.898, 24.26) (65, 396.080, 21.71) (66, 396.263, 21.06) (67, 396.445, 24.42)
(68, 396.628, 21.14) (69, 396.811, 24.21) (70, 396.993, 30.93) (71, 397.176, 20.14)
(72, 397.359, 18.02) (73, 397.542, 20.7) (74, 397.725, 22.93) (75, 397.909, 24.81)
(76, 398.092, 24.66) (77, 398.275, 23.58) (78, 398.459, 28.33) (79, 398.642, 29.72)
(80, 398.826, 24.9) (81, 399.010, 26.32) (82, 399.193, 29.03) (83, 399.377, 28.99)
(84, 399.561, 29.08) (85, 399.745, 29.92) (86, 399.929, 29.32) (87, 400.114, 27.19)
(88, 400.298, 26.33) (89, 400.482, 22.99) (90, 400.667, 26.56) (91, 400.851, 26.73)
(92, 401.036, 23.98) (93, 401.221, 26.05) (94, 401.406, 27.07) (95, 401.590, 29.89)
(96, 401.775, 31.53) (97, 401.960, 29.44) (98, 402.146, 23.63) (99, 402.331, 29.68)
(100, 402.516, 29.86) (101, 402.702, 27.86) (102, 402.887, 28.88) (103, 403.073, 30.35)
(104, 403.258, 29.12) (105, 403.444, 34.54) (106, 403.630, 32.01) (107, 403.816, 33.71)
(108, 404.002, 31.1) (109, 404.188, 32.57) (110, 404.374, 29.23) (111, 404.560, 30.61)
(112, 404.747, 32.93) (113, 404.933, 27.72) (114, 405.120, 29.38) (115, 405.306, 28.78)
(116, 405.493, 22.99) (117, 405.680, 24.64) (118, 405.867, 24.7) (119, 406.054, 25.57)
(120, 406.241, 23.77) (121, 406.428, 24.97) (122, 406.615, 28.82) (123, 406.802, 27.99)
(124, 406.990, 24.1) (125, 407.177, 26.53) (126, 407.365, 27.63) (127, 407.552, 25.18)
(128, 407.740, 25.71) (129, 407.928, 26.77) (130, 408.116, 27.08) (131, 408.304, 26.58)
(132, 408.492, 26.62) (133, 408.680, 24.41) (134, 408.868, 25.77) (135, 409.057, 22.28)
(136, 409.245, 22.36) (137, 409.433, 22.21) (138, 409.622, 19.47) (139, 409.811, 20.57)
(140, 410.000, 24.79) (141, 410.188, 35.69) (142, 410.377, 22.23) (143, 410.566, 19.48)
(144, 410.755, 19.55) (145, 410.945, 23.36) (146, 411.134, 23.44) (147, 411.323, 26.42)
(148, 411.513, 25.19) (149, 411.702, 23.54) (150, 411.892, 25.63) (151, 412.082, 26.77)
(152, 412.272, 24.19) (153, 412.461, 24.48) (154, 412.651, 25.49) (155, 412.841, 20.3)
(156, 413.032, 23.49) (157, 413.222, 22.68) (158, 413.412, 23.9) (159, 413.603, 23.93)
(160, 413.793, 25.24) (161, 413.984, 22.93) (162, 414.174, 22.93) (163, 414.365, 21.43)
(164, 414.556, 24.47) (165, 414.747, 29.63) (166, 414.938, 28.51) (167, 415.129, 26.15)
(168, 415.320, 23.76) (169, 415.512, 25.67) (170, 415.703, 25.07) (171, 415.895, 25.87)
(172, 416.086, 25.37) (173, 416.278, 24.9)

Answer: 0.307 nm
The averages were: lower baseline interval 28.8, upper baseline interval 23.9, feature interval 24.5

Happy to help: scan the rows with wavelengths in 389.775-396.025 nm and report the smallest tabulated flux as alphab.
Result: 19.36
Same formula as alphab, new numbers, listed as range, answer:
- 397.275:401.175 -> 18.02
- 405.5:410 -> 19.47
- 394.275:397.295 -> 20.14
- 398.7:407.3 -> 22.99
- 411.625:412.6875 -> 23.54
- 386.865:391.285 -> 21.31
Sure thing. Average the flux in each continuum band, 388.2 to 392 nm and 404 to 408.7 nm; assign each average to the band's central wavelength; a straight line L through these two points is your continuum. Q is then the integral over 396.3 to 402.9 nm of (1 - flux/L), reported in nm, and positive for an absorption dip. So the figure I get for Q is 0.06 nm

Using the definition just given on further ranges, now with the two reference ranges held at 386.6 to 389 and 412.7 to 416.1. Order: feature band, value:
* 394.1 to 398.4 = 0.33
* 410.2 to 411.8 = 0.08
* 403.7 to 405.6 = -0.32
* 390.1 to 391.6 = 0.00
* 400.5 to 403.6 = -0.30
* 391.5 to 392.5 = -0.02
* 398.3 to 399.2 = -0.03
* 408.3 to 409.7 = 0.09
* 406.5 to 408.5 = -0.11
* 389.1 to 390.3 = 0.18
